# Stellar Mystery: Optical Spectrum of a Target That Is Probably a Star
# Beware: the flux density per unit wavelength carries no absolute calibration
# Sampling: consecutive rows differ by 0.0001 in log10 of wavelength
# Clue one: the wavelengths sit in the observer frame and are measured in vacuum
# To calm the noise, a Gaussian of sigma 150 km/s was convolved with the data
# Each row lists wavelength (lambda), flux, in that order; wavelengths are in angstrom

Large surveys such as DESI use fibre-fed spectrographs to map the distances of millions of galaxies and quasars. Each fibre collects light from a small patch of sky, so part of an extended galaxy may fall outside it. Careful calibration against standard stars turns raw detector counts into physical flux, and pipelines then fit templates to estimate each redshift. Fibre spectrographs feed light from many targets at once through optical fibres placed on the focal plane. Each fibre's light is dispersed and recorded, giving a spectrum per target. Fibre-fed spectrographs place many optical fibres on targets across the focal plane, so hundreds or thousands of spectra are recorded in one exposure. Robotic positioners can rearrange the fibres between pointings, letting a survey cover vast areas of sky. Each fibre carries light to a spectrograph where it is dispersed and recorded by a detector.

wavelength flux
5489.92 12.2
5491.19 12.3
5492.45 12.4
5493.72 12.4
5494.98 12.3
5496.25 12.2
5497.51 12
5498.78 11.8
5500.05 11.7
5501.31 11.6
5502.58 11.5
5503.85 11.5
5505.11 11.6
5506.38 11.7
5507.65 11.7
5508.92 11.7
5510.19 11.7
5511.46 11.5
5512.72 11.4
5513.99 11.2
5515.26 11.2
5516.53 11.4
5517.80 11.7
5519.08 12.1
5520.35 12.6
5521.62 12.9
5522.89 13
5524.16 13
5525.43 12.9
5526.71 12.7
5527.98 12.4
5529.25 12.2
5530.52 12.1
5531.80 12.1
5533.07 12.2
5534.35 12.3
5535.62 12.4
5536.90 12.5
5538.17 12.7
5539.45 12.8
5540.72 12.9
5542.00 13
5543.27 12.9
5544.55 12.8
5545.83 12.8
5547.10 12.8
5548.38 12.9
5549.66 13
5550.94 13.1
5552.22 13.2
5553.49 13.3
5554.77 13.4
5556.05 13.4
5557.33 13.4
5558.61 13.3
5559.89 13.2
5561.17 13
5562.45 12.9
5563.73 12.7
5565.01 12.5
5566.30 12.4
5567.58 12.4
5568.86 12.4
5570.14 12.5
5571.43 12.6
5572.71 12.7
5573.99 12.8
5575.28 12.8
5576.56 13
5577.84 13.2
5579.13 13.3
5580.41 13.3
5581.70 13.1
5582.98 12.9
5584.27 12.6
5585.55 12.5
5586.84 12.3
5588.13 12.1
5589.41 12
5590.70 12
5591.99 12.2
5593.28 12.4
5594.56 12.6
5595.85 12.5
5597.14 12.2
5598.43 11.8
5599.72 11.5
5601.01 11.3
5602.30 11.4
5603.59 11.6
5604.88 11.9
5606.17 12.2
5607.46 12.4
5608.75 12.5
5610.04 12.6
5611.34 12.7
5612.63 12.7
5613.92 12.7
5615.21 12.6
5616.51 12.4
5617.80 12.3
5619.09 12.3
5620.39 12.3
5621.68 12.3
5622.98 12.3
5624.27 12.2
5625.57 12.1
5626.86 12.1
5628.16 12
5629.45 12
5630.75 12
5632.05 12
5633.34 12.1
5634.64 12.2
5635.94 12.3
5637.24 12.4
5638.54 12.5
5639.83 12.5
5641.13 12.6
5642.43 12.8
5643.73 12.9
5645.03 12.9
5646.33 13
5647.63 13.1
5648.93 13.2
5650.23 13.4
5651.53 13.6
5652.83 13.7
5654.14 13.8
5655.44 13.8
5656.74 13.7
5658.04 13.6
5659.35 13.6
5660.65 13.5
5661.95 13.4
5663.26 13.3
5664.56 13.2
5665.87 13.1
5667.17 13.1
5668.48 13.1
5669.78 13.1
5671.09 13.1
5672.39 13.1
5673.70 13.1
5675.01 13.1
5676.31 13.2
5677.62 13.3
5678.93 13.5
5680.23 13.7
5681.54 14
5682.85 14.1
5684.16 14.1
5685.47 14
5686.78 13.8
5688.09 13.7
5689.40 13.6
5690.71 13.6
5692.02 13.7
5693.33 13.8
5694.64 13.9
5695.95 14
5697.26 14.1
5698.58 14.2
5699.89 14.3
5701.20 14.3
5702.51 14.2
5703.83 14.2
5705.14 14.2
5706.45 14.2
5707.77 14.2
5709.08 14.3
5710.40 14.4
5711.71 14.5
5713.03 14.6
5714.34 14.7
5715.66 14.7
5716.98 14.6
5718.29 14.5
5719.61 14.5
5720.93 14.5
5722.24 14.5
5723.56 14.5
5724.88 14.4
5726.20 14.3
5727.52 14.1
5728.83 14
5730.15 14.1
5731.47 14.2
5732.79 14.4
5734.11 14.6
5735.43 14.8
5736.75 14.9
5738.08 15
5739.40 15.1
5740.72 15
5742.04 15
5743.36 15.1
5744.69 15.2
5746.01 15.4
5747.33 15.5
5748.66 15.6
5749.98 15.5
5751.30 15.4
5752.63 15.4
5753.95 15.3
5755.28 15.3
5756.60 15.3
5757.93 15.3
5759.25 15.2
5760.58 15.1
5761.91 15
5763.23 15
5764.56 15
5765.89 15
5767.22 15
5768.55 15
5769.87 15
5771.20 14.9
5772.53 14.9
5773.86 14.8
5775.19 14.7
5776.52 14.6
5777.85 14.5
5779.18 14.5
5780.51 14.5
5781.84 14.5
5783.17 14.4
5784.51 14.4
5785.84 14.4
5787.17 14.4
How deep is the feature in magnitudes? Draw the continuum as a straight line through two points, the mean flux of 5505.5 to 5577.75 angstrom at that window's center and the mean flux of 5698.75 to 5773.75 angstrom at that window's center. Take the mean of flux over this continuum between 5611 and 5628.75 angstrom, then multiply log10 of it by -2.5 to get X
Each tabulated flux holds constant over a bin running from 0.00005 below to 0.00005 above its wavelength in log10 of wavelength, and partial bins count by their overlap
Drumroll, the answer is 0.09 mag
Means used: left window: 12.5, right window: 14.8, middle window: 12.4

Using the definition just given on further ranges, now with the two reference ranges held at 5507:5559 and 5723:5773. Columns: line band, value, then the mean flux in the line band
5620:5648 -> 0.11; 12.4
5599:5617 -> 0.10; 12.2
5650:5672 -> 0.04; 13.4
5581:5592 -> 0.06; 12.4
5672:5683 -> 0.06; 13.4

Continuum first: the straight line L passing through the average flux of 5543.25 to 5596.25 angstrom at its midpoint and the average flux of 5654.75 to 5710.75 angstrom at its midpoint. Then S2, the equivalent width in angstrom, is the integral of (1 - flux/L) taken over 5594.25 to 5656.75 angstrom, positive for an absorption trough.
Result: 3.6 angstrom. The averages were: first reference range 12.8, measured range 12.5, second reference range 13.7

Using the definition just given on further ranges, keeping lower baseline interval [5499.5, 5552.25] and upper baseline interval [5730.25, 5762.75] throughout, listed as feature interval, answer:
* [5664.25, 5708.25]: 1.89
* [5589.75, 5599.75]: 0.73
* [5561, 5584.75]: 0.14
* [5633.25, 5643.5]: 0.93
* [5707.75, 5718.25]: 0.10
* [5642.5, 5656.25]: 0.52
